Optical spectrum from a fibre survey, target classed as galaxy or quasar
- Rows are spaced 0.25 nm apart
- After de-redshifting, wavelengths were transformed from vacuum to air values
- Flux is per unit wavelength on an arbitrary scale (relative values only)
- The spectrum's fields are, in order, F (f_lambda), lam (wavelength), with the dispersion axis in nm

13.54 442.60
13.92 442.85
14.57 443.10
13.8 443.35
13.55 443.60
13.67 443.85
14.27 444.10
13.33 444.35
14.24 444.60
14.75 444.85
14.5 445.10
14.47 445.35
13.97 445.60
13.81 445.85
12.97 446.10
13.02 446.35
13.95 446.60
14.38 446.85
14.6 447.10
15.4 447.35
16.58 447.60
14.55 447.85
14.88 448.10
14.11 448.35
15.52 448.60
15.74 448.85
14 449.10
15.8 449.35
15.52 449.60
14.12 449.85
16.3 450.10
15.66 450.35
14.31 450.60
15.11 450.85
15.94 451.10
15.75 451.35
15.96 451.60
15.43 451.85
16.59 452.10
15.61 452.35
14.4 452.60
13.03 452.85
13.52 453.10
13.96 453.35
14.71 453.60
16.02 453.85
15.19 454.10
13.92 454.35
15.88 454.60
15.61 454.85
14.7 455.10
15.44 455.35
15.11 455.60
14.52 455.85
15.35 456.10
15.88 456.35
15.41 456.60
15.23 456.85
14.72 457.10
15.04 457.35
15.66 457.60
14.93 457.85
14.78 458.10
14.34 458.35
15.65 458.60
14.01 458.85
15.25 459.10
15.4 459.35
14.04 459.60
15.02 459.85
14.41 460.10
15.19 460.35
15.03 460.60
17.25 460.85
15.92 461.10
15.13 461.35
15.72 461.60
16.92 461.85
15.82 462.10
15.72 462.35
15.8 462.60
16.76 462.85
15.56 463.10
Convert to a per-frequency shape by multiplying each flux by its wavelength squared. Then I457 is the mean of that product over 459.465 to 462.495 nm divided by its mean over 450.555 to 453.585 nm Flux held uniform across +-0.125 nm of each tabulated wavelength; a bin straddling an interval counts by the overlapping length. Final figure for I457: 1.08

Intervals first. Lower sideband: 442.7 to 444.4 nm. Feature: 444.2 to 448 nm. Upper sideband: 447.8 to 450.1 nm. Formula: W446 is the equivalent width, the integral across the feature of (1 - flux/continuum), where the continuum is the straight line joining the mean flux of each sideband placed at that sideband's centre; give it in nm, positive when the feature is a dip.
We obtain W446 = 0.030 nm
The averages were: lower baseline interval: 13.9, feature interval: 14.3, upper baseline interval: 15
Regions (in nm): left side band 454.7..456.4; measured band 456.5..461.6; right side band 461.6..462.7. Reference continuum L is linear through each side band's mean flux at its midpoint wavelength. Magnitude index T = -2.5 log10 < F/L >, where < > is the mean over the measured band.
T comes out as 0.04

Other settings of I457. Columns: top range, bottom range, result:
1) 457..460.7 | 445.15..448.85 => 1.08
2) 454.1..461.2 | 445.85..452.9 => 1.05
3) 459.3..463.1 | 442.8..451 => 1.14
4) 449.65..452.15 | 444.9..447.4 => 1.12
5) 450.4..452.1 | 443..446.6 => 1.15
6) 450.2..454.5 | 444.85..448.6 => 1.07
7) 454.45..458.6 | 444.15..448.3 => 1.11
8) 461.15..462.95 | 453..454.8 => 1.12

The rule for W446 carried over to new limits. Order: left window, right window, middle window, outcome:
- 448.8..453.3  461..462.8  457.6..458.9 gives 0.06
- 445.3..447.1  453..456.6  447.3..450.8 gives -0.24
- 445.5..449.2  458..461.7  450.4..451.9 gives -0.07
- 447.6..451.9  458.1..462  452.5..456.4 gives 0.12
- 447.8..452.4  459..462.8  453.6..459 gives 0.12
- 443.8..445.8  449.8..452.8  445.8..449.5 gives 0.02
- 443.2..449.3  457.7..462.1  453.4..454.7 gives -0.02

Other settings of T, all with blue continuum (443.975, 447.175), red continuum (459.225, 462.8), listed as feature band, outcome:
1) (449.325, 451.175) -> -0.06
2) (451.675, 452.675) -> -0.07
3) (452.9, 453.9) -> 0.03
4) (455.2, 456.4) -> -0.01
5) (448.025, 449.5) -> -0.05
